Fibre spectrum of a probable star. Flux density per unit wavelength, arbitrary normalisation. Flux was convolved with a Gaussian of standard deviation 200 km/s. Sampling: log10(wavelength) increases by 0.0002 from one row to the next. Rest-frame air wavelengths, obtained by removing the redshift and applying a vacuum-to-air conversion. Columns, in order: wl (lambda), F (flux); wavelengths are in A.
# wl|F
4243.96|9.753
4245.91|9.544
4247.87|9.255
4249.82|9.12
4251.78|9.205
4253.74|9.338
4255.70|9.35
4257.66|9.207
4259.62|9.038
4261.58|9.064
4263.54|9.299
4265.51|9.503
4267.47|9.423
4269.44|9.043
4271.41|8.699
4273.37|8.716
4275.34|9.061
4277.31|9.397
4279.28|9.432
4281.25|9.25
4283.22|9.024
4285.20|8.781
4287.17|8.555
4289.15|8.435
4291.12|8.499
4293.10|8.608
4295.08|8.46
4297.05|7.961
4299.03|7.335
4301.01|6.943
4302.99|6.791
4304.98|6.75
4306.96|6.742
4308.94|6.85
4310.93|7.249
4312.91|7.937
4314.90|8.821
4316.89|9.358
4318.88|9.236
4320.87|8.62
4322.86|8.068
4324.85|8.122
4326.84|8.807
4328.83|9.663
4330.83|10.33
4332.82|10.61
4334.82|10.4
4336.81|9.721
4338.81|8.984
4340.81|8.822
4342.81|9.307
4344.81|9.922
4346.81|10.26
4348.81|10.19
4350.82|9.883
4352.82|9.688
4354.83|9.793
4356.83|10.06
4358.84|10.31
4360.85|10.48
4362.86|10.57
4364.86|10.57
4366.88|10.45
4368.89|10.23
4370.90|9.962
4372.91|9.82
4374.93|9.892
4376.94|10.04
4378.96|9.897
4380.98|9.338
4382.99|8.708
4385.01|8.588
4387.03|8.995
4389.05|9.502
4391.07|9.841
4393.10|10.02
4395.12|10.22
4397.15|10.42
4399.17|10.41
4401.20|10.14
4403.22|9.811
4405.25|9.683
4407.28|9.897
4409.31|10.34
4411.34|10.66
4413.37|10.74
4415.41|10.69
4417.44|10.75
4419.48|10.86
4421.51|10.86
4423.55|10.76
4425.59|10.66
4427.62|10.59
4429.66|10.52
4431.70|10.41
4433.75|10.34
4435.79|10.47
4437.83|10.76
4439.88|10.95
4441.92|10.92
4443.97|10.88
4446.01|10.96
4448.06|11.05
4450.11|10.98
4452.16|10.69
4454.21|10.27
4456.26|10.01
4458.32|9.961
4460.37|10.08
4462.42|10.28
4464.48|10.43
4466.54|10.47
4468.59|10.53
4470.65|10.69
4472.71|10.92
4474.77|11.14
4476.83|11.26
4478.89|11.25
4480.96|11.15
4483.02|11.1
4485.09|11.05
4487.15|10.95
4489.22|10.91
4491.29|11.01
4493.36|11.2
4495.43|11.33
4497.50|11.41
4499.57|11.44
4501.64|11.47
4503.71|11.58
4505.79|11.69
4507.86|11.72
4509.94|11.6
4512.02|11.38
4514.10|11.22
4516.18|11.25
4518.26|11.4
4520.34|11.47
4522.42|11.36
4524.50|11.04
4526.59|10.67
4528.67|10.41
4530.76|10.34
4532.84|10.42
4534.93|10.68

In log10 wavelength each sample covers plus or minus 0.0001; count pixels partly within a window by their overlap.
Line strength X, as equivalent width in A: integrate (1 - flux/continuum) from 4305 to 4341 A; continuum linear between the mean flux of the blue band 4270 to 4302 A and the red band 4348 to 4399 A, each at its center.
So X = 1.6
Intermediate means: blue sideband 8.58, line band 8.74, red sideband 9.9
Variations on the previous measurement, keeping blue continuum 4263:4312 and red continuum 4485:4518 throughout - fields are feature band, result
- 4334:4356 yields -1.4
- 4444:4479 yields 0.4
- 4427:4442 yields -0.3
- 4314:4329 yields 0.0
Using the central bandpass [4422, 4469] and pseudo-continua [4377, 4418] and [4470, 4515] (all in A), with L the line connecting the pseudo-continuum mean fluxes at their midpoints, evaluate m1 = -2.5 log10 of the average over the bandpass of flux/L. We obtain 0.002 mag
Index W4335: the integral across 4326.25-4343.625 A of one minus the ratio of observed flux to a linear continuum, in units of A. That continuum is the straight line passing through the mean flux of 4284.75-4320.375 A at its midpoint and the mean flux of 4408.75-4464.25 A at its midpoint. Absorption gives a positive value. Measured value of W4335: -2.1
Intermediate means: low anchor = 7.96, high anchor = 10.6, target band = 9.65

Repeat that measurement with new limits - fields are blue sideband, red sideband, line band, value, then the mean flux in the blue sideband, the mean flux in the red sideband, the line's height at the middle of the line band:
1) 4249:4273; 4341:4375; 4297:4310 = 3.50 A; 9.18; 10.1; 9.56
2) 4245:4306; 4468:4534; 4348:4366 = -1.06 A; 8.74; 11.1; 9.61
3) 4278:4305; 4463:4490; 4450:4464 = 0.44 A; 8.26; 10.9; 10.6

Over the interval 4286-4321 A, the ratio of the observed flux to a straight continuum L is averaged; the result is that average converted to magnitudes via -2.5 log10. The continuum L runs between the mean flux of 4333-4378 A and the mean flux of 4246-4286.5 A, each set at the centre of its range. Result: 0.20 mag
